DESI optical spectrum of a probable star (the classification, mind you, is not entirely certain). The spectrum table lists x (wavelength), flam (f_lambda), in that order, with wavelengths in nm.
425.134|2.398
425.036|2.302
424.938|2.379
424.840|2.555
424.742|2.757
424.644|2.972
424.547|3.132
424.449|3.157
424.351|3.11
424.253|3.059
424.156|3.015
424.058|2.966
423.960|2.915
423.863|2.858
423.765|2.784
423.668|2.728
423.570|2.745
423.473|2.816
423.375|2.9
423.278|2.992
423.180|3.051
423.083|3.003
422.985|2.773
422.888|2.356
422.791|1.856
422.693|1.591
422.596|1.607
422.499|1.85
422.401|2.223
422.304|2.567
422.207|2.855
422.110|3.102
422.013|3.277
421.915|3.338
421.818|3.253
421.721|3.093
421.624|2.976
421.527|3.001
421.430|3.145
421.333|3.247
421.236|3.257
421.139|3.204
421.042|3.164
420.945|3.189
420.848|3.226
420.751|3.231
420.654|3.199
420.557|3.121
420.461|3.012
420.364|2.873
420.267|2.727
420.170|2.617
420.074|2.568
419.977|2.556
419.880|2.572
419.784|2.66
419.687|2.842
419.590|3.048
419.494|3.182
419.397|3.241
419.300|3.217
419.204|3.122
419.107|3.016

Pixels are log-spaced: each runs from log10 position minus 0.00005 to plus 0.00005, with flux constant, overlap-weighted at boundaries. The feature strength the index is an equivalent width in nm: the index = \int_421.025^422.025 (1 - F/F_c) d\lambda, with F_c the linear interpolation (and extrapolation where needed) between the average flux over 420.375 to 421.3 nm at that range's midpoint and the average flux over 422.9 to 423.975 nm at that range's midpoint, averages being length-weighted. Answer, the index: -0.03 nm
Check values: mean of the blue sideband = 3.17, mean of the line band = 3.17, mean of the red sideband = 2.85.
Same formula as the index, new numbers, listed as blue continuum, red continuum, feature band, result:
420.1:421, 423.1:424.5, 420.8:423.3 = 0.14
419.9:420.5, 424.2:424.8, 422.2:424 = 0.24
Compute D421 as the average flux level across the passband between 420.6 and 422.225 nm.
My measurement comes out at 3.17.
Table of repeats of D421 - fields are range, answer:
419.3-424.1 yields 2.85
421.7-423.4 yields 2.64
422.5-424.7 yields 2.73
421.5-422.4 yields 3.01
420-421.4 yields 3.04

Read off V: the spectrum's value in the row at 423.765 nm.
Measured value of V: 2.784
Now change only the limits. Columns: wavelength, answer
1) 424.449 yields 3.157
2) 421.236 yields 3.257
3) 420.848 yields 3.226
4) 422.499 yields 1.85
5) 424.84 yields 2.555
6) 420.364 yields 2.873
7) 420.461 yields 3.012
